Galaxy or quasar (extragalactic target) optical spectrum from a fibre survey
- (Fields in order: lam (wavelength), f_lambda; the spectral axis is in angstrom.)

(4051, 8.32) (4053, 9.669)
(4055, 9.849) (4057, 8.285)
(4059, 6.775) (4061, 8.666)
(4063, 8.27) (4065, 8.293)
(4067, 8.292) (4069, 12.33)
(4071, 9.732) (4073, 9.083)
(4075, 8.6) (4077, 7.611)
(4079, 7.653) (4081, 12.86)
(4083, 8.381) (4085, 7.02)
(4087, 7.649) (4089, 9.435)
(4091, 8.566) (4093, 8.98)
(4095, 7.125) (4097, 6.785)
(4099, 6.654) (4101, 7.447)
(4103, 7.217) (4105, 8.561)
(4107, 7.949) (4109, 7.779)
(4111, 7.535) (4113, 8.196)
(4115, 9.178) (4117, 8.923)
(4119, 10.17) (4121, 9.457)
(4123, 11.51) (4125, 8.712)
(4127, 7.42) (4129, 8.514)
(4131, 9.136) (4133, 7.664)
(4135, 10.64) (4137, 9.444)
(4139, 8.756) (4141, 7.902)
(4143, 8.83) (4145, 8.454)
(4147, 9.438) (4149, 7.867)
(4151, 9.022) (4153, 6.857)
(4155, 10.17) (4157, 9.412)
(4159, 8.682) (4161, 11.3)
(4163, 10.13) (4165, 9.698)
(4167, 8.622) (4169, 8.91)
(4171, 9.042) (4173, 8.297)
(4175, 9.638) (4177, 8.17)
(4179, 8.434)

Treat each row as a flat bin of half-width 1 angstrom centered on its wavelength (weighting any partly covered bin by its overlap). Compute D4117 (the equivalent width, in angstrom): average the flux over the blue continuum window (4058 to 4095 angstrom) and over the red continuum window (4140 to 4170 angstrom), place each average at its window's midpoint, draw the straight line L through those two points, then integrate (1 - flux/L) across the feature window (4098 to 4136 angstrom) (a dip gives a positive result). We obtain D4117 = 1.4 angstrom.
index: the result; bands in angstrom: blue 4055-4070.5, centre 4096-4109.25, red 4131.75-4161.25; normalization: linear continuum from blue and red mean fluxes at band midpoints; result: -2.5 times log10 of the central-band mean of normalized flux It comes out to 0.18 mag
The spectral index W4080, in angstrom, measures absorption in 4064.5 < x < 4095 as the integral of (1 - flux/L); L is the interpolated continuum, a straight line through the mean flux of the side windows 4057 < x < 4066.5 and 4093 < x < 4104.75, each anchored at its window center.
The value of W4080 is -4.9 angstrom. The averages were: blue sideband 8.05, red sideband 7.31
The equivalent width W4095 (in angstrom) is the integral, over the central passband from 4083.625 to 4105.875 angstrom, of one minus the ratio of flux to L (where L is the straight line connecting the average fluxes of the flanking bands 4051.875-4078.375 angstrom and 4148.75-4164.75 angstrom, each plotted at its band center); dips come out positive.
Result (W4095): 3.0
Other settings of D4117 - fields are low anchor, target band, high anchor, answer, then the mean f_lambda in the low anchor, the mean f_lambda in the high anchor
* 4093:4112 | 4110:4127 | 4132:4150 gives -2.2 angstrom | 7.53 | 8.78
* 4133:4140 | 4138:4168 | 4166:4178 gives 0.2 angstrom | 9.33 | 8.78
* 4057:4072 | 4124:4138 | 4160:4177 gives 0.6 angstrom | 8.87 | 9.38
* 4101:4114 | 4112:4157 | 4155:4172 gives -1.6 angstrom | 7.84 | 9.52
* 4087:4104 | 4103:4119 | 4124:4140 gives -0.3 angstrom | 7.77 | 8.79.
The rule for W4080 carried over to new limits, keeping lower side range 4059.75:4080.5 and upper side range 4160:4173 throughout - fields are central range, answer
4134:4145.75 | 0.4 angstrom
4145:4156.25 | 0.9 angstrom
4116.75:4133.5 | 0.3 angstrom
